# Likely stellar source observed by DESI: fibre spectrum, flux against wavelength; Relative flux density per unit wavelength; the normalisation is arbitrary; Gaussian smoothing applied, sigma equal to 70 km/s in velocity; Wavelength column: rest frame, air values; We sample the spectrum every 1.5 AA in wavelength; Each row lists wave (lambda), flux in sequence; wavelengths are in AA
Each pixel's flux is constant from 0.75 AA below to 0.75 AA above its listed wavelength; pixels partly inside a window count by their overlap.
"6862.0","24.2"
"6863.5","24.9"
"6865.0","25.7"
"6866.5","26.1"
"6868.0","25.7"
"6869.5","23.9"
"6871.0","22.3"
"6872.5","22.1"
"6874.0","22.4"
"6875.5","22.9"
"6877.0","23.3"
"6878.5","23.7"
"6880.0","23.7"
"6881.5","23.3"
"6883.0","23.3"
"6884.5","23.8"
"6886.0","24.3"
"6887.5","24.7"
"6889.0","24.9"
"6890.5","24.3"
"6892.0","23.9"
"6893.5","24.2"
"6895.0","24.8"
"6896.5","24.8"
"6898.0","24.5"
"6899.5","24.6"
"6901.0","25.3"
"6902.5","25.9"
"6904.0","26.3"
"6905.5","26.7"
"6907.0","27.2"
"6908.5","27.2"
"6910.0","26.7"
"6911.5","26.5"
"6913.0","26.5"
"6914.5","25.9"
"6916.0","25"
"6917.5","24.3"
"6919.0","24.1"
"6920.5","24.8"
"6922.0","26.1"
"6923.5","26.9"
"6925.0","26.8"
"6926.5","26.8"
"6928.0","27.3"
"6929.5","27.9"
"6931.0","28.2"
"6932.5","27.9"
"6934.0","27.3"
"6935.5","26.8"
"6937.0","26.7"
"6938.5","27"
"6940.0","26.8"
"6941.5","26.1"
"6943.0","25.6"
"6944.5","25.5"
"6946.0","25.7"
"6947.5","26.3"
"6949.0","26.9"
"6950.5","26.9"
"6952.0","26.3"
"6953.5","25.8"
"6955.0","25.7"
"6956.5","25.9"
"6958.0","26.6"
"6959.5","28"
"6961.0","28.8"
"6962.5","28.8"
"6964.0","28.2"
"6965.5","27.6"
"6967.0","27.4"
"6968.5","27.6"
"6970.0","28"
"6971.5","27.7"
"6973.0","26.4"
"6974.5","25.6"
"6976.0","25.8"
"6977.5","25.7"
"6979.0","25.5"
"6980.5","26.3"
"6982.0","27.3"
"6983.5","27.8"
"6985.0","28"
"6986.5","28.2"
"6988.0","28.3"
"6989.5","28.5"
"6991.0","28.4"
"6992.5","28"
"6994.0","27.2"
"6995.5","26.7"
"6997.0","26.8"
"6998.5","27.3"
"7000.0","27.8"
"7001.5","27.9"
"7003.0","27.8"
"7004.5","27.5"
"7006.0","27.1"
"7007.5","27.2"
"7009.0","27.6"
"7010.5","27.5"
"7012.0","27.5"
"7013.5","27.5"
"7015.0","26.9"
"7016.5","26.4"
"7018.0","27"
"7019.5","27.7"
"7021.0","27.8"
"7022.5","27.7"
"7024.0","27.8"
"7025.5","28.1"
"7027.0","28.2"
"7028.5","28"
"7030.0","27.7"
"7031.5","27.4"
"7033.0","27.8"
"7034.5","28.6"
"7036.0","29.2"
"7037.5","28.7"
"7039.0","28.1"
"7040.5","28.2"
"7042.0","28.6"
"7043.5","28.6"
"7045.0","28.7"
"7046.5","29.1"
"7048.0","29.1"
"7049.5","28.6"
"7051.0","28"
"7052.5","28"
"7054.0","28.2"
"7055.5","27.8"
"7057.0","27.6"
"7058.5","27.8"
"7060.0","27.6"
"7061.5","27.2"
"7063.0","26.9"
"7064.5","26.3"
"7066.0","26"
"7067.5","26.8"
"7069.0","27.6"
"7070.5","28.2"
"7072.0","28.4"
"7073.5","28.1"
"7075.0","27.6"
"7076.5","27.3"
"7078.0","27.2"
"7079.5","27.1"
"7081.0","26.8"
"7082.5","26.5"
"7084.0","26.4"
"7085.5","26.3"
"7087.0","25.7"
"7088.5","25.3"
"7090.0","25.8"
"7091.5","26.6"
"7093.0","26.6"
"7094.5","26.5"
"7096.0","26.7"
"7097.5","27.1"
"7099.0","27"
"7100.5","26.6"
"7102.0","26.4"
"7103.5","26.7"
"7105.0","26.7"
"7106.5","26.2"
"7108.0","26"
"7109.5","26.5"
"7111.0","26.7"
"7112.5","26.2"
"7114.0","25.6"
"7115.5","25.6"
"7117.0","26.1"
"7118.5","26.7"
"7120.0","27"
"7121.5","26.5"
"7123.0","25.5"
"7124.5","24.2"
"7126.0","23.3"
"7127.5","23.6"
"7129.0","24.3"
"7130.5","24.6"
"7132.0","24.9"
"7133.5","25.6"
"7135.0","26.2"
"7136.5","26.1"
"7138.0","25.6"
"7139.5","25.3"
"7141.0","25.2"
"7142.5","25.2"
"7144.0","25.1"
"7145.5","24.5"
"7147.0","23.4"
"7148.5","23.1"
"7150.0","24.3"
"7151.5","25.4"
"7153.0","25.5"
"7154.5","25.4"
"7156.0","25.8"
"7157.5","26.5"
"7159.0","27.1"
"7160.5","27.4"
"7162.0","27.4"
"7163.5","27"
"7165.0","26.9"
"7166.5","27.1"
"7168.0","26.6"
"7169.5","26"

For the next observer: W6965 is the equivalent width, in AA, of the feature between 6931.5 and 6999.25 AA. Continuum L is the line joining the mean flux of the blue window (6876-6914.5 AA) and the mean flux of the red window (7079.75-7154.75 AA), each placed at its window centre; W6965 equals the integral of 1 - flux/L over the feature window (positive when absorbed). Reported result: -4.9 AA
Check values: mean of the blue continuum 25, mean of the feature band 27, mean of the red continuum 25.7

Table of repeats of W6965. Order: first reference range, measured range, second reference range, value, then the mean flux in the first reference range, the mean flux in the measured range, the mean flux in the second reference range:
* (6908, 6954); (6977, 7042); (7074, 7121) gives -2.86 AA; 26.4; 27.6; 26.5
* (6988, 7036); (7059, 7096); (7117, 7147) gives -0.79 AA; 27.6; 26.9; 25.2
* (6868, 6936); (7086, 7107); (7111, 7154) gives -1.02 AA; 25.2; 26.4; 25.2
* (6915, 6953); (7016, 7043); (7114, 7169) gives -2.03 AA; 26.4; 28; 25.6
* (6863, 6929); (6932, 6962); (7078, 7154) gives -1.77 AA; 25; 26.6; 25.7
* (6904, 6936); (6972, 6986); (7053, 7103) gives 0.08 AA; 26.5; 26.5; 27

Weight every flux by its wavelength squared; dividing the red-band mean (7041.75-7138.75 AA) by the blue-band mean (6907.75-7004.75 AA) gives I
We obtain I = 1.0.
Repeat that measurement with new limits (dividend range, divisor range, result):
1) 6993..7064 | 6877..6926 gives 1.15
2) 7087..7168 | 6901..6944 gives 1.04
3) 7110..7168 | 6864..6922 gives 1.11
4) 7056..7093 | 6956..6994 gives 1.01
